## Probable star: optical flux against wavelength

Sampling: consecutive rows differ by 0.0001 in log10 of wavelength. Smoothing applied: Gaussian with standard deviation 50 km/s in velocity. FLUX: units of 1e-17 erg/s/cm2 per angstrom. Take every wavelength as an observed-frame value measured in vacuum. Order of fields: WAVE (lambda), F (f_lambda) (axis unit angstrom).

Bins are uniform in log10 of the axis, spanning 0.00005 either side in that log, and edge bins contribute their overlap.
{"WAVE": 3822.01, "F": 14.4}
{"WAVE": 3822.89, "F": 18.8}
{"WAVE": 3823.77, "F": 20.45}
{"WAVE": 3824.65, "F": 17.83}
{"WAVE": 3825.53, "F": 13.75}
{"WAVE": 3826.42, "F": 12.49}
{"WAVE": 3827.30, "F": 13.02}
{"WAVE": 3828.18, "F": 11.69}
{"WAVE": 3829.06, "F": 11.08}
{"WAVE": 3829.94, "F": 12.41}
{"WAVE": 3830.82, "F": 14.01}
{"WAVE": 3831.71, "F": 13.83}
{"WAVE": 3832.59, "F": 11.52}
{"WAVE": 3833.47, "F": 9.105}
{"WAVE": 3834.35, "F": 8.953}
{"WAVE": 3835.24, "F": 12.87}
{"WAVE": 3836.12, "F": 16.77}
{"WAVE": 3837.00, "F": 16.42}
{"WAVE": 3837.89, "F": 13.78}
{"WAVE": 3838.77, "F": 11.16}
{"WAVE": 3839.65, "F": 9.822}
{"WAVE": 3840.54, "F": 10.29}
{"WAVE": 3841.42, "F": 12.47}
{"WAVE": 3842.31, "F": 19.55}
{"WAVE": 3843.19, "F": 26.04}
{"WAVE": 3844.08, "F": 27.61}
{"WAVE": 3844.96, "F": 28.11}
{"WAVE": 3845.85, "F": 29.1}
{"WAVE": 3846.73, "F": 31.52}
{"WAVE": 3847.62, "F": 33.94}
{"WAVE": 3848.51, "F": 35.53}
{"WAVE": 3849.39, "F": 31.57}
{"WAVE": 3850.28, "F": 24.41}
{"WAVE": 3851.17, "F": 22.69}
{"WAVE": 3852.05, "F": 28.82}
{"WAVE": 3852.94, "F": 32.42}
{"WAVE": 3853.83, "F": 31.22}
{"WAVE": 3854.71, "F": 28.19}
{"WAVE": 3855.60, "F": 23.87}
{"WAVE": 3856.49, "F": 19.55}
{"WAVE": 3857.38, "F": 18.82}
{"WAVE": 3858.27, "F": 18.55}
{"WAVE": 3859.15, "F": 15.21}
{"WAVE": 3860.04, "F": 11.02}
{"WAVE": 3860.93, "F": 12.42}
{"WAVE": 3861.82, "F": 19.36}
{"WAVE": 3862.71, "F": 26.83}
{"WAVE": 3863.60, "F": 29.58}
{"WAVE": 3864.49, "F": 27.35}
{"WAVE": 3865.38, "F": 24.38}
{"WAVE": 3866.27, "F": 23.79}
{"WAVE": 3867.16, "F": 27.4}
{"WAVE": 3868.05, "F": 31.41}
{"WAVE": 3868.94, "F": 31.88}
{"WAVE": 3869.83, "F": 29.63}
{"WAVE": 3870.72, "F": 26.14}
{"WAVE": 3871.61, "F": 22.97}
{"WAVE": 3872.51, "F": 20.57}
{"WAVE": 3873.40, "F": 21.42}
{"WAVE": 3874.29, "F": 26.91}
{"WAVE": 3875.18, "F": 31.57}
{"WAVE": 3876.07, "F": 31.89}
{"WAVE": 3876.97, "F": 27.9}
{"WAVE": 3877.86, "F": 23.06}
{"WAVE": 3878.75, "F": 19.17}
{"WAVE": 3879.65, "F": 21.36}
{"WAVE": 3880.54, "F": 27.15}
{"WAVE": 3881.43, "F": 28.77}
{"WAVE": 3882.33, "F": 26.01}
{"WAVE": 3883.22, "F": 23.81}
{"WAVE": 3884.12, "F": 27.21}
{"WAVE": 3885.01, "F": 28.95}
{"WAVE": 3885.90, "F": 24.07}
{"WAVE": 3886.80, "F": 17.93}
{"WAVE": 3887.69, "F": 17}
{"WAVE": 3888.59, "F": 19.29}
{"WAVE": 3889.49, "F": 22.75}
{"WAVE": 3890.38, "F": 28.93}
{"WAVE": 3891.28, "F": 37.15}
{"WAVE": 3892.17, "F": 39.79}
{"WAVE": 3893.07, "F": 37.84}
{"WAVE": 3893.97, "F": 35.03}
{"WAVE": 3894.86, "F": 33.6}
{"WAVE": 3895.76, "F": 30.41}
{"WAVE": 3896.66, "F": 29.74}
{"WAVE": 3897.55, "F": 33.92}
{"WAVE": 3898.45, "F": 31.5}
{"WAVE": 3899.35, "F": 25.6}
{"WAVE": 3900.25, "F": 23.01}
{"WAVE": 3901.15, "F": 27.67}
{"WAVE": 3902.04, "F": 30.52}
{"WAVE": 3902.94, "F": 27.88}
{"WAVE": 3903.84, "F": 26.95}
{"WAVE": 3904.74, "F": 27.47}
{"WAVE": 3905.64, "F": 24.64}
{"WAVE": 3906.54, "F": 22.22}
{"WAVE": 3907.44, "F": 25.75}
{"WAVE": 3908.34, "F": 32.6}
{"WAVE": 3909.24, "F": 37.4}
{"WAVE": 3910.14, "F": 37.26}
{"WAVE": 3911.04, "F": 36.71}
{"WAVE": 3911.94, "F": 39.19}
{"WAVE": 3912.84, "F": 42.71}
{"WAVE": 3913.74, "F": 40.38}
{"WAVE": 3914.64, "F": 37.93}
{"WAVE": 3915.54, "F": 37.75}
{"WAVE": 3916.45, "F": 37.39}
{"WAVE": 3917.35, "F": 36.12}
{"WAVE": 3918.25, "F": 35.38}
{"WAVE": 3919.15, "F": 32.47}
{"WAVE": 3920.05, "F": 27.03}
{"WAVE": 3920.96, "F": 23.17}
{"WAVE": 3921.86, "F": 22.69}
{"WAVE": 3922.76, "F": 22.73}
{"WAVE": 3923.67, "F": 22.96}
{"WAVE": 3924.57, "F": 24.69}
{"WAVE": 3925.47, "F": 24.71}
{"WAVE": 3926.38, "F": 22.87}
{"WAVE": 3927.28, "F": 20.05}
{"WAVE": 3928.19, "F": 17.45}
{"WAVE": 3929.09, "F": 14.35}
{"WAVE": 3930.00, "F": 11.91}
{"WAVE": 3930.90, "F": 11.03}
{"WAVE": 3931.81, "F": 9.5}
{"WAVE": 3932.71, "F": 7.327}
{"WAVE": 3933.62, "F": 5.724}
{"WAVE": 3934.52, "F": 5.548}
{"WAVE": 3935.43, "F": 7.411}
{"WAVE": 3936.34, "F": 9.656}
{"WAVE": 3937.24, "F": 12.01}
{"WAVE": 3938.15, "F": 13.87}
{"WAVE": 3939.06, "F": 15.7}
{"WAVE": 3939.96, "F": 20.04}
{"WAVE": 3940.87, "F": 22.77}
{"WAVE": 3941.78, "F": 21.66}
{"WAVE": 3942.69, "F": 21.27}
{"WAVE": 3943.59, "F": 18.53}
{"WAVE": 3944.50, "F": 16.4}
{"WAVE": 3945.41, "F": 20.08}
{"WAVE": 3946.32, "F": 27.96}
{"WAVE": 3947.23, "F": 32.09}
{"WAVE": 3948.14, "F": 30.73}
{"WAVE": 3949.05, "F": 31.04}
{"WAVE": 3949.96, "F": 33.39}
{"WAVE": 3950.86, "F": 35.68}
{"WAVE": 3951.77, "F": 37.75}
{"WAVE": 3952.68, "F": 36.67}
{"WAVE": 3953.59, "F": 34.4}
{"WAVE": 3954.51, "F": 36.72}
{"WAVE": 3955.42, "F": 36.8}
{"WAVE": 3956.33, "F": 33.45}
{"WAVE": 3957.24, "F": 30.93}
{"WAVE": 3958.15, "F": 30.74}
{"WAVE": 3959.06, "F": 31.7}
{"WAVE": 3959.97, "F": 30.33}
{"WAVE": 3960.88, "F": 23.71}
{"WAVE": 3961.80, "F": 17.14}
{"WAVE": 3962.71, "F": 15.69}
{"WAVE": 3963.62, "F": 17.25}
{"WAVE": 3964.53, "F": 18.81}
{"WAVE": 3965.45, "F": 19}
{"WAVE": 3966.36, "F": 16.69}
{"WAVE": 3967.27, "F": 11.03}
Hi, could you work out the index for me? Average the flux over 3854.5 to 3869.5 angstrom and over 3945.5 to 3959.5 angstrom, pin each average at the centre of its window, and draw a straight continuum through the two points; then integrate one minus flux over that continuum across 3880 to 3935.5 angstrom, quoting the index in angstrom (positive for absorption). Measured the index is 2.00 angstrom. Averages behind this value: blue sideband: 22.9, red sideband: 33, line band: 26.7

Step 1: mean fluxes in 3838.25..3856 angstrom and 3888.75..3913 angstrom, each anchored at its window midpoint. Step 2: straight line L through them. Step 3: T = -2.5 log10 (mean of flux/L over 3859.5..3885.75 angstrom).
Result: 0.11 mag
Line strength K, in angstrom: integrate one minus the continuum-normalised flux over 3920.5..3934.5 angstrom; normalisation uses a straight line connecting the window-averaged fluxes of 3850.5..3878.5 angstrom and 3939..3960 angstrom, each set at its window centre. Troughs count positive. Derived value 5.39 angstrom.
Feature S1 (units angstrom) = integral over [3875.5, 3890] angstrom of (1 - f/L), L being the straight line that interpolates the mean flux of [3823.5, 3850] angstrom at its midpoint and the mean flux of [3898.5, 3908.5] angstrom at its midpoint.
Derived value -0.2 angstrom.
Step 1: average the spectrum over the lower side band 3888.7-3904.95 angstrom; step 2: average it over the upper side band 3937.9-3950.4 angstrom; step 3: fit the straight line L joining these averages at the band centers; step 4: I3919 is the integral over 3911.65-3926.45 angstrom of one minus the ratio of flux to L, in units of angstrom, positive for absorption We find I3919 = -2.2 angstrom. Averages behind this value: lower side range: 30.4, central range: 31.3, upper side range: 23.4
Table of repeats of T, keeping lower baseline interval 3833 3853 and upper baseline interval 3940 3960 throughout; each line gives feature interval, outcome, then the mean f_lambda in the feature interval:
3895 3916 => -0.21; 31.7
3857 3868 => 0.06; 21.6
